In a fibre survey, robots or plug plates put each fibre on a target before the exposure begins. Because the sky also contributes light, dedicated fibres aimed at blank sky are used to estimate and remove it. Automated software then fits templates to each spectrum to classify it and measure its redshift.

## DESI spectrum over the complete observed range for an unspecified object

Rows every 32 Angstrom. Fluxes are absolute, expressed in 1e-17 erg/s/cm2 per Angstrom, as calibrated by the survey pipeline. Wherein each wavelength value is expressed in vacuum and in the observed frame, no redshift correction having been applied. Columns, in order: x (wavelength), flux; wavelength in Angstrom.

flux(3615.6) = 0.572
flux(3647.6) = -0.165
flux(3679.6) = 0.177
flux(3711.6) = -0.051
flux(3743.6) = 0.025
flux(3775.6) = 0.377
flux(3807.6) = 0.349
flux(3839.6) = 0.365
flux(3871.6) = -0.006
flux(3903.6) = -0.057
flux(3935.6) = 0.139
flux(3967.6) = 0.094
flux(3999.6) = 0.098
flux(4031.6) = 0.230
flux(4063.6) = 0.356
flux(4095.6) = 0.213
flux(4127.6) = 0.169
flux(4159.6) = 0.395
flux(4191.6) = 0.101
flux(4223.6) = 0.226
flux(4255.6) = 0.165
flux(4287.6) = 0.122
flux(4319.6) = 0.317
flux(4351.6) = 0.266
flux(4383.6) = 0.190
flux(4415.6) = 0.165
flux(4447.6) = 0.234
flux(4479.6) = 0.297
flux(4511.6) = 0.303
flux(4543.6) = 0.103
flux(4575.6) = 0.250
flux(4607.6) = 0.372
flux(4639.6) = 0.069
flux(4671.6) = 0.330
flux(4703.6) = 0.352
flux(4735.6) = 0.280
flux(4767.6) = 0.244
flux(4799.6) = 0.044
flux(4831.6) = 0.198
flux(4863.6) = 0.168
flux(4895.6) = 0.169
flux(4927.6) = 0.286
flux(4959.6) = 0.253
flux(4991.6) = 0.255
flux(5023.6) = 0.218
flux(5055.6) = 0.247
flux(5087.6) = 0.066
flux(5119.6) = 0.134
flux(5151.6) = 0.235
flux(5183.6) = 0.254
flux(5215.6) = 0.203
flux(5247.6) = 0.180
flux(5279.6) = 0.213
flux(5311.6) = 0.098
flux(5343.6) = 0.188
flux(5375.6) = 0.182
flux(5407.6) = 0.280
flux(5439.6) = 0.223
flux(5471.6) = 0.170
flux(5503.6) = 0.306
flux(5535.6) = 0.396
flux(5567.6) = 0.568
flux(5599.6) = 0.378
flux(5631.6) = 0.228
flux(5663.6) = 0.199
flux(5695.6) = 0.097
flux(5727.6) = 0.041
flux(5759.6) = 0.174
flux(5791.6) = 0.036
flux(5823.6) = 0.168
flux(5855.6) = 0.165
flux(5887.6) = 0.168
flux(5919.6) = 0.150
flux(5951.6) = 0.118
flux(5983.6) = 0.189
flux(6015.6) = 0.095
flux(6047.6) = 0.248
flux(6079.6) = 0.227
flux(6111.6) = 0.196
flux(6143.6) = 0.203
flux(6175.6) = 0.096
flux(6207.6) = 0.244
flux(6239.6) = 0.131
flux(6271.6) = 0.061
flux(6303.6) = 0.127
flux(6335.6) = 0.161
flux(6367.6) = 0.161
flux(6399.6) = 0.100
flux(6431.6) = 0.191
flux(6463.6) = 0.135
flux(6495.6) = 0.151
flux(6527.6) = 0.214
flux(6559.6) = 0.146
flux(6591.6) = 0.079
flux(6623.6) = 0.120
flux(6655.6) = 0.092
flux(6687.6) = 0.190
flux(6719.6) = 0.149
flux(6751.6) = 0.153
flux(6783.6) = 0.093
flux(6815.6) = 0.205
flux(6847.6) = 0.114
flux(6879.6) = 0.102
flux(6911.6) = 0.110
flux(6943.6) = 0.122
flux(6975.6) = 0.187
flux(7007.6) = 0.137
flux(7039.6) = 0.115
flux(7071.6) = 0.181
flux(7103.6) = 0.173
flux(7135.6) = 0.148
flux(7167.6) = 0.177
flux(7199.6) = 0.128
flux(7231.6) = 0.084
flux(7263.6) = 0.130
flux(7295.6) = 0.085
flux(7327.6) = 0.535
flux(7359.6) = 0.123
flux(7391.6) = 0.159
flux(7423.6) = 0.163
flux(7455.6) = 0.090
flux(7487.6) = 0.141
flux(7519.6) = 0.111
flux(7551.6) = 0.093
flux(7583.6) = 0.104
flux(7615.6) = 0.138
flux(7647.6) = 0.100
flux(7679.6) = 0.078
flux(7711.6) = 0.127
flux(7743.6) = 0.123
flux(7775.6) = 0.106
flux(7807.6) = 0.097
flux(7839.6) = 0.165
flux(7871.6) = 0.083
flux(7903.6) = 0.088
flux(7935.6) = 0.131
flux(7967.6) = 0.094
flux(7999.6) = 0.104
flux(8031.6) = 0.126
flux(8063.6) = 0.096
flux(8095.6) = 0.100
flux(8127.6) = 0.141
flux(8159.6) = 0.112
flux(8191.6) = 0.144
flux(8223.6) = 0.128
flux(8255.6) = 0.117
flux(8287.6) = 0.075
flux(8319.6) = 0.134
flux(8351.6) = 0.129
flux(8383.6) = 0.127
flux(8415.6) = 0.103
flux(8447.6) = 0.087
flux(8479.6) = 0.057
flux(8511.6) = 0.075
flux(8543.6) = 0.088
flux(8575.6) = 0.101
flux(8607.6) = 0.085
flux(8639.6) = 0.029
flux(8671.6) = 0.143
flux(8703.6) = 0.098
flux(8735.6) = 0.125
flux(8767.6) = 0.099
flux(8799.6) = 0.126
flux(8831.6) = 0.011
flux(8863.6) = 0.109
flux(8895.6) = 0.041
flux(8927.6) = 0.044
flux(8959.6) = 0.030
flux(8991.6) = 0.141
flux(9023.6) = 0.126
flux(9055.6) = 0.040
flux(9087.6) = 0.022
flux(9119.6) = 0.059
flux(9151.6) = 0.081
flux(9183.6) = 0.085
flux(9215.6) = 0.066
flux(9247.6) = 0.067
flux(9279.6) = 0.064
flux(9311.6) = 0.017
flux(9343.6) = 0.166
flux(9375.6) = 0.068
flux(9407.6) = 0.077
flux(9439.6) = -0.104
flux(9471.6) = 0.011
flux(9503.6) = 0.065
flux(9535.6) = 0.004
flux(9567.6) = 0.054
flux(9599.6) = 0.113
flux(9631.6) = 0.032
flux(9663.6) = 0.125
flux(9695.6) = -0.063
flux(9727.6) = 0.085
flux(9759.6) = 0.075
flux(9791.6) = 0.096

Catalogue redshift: 0.115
